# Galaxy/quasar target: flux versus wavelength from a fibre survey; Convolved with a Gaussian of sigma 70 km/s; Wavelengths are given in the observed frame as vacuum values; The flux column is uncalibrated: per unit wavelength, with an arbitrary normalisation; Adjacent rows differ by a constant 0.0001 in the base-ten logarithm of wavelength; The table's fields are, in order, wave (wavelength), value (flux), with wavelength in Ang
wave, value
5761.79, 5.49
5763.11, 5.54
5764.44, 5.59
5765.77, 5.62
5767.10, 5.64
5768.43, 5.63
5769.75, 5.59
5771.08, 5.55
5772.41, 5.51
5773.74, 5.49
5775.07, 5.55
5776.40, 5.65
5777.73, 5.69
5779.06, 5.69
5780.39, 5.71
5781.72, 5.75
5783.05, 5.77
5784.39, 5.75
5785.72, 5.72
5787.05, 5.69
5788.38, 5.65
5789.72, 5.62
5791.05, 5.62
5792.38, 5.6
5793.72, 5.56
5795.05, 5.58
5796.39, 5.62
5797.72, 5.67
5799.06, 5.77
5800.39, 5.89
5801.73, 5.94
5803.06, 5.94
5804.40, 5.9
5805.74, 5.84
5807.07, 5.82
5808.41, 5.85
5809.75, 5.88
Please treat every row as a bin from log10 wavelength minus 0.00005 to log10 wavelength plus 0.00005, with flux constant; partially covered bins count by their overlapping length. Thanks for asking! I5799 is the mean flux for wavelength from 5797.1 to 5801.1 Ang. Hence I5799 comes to 5.77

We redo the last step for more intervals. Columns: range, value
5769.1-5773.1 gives 5.55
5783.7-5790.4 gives 5.68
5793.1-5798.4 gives 5.61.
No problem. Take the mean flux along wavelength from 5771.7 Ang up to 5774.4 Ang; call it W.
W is 5.5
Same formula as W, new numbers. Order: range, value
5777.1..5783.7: 5.73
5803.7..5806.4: 5.86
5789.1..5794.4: 5.61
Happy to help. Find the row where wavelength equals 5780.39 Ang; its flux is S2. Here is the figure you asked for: 5.71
